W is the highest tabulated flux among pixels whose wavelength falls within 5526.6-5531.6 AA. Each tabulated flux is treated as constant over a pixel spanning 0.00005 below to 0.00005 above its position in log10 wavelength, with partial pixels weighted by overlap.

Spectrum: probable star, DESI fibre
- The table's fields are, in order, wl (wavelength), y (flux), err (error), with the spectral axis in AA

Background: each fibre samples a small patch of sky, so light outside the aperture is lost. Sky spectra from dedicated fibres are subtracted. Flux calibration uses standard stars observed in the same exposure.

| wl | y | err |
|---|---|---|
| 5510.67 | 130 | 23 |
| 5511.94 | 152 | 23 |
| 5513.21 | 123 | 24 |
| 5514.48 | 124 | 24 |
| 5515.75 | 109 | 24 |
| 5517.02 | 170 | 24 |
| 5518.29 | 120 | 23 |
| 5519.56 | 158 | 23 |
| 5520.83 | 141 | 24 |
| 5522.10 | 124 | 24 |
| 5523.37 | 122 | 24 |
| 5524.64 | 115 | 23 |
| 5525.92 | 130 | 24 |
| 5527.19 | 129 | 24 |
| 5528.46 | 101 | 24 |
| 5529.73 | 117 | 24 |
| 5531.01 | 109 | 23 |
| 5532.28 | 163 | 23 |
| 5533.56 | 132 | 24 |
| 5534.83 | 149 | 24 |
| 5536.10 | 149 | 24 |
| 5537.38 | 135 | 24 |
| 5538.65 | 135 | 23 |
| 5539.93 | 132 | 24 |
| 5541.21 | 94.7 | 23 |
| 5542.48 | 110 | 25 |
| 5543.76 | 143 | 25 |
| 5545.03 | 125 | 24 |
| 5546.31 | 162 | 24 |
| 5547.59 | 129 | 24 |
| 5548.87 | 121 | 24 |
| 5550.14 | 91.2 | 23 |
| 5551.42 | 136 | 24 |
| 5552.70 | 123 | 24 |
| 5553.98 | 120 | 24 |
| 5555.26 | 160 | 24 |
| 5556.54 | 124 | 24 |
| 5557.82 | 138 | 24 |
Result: 129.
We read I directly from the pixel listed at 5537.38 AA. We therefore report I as 135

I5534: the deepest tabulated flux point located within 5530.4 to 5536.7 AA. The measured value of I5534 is 109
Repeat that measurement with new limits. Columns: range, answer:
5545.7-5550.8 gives 91.2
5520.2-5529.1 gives 101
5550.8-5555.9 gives 120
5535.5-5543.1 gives 94.7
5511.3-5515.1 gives 123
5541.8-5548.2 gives 110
